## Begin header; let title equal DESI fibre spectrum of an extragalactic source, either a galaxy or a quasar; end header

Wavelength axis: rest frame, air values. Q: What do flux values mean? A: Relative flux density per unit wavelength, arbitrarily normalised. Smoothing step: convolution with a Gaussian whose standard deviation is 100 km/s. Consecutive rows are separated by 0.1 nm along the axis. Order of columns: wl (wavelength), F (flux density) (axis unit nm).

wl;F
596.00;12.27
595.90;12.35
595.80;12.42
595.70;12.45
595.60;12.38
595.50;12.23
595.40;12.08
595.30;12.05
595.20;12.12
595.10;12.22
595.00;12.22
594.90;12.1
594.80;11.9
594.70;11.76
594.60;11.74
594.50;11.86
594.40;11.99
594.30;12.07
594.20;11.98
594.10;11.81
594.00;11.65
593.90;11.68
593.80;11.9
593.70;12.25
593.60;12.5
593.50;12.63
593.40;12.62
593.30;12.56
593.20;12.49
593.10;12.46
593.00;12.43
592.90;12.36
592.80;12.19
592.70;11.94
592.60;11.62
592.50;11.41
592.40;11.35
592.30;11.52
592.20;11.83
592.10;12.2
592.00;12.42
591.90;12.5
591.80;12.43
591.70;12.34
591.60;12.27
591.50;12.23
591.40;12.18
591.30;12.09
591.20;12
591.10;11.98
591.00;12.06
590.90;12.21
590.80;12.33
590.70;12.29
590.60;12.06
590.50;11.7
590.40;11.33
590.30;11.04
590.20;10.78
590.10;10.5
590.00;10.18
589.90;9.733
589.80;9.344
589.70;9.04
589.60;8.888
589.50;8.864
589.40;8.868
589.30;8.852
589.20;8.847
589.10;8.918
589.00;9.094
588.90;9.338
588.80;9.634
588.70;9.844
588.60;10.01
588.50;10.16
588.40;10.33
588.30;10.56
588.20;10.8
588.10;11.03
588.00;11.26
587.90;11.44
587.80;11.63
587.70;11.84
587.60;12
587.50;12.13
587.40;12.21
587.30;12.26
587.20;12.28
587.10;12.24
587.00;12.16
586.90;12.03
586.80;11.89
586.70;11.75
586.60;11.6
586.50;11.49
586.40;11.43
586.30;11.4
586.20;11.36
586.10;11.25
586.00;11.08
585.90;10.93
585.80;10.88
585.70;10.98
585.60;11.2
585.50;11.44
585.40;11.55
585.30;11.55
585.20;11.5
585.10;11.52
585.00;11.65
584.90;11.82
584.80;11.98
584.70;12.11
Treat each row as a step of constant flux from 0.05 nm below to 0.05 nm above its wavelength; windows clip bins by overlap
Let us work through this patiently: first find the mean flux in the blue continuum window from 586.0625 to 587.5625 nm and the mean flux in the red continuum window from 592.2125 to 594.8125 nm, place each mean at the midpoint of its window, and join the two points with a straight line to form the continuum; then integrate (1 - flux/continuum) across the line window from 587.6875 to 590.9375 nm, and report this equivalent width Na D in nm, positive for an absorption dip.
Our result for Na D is 0.422 nm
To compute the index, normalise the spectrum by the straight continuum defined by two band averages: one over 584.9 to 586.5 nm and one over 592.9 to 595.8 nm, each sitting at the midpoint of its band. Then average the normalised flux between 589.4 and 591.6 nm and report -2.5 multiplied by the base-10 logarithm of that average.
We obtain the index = 0.07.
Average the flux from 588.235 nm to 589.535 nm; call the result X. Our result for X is 9.51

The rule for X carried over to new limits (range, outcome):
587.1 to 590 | 10.4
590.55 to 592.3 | 12.2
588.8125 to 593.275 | 11.2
